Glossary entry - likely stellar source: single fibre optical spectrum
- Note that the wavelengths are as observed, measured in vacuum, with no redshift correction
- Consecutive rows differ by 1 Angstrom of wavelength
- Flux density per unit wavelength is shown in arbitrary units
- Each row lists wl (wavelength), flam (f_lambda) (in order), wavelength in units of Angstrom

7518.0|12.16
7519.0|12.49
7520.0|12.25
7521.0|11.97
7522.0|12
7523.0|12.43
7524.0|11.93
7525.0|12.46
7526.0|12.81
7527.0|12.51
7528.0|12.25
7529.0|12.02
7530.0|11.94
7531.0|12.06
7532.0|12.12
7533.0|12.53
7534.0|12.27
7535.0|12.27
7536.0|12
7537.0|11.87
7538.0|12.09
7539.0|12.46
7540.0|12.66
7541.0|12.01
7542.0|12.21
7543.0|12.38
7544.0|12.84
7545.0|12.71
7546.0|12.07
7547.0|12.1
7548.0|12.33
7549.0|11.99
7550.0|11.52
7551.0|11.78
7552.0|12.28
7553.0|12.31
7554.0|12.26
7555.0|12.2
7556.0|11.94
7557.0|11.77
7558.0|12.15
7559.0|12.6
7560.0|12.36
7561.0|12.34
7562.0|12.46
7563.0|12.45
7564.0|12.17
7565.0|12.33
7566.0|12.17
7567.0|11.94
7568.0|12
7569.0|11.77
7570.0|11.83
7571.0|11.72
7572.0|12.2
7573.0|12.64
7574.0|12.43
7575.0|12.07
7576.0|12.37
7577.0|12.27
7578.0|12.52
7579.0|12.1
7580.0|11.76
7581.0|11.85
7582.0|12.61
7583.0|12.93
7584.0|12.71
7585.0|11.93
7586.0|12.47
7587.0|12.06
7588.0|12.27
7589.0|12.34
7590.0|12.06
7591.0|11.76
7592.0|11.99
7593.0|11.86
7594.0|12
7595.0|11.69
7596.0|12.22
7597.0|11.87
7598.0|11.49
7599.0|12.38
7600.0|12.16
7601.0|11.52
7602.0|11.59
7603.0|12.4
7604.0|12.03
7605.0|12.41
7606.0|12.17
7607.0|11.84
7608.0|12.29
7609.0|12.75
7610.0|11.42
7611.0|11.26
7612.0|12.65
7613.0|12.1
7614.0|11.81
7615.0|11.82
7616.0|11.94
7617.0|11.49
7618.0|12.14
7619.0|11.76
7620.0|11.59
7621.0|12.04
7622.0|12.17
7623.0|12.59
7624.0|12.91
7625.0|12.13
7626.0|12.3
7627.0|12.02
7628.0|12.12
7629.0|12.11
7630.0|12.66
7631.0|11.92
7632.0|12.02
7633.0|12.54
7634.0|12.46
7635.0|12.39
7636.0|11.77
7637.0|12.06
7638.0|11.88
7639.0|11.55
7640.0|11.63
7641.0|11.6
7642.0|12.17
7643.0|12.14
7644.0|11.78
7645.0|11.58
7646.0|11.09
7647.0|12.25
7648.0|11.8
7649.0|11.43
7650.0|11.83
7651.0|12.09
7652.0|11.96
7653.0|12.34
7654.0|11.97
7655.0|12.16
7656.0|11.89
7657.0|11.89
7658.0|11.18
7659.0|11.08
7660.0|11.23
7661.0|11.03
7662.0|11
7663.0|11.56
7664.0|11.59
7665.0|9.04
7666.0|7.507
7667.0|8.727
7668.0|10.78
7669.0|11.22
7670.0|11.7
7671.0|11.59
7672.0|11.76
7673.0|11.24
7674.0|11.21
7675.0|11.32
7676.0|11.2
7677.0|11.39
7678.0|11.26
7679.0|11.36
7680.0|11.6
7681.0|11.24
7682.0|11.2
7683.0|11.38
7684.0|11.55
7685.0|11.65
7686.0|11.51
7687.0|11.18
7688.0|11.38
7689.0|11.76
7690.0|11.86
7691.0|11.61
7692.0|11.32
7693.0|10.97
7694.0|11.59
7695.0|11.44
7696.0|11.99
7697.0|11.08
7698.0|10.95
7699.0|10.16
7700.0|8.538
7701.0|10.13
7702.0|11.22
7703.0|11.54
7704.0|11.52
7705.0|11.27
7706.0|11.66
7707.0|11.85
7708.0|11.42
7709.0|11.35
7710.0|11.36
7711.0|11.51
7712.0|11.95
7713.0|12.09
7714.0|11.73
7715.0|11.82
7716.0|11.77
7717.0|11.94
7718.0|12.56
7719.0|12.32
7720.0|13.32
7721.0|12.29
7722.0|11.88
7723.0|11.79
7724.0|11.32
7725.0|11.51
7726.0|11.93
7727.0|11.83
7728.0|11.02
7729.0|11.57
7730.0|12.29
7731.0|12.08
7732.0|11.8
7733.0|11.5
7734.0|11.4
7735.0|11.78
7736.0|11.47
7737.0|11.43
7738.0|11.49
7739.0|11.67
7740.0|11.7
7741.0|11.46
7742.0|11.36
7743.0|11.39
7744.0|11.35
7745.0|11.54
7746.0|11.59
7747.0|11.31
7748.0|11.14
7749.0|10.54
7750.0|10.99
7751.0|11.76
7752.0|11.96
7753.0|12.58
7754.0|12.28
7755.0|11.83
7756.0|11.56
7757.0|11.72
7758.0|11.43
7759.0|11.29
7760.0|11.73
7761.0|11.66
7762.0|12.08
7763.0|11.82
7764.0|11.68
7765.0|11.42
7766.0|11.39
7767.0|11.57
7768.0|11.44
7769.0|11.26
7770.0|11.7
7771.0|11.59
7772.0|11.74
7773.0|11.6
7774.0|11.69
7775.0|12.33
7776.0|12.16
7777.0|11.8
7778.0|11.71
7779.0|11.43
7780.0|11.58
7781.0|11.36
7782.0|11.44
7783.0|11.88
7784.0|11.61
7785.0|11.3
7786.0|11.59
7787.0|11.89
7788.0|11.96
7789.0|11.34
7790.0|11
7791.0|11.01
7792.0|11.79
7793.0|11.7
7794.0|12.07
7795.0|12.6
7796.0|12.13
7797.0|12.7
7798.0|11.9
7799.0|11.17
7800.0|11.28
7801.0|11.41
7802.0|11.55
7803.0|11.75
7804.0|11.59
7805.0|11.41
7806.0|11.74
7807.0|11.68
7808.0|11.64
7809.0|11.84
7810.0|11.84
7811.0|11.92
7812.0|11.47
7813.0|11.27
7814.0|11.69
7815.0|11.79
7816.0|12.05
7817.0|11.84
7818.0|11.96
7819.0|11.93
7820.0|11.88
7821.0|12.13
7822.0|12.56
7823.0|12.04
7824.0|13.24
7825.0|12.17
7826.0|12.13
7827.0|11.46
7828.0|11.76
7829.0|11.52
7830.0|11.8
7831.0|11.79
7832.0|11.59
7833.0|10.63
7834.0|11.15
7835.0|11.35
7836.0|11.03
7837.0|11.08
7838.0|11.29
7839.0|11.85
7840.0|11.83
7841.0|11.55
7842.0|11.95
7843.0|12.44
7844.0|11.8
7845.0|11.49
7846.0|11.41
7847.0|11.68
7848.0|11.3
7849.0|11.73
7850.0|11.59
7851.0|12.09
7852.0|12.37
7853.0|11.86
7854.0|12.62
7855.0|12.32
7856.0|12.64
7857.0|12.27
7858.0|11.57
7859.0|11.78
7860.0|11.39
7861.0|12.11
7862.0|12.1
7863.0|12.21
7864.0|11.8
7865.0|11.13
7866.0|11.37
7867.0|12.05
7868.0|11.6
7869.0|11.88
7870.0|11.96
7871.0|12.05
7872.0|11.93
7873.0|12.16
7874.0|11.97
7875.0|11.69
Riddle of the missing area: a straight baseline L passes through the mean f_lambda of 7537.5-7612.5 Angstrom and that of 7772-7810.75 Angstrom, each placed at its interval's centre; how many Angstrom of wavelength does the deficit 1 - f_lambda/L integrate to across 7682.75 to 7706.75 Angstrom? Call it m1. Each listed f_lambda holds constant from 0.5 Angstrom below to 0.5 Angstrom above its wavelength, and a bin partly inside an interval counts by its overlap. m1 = 1.4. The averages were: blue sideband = 12.2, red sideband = 11.7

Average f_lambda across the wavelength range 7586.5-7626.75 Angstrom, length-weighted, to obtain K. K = 12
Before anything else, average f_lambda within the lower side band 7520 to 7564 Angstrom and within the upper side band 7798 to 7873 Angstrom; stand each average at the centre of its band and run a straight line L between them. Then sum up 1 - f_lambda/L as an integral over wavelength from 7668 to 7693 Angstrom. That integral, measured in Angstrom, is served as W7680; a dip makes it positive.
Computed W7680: 1.25 Angstrom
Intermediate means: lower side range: 12.2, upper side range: 11.8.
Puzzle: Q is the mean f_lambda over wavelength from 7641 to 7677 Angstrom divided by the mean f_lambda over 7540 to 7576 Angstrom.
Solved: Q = 0.93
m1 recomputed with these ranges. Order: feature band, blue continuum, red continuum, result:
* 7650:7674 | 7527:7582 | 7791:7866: 1.7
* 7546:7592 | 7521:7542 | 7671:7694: -0.6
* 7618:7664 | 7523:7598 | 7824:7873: 0.7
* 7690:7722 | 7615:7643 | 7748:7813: 1.0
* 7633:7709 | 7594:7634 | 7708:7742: 3.5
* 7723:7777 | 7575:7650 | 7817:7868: 1.3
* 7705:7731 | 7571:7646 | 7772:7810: 0.0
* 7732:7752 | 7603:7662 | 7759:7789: 0.5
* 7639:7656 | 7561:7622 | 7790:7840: 0.2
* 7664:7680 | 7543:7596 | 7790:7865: 1.6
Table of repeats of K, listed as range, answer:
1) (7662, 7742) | 11.4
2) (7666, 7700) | 11.2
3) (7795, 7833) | 11.8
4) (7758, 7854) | 11.7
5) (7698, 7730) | 11.6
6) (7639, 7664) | 11.7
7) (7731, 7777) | 11.6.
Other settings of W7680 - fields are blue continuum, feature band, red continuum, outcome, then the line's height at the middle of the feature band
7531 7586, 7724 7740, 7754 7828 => 0.3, 11.9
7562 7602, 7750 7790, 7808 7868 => 0.7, 11.9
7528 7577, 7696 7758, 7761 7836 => 1.5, 11.9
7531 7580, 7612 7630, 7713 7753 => -0.1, 12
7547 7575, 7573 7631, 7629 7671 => -1.2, 11.9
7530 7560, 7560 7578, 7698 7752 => -0.1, 12.1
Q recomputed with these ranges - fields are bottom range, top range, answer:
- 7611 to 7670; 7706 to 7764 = 1.00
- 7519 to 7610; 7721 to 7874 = 0.96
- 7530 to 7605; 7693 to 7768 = 0.95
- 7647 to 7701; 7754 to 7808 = 1.04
